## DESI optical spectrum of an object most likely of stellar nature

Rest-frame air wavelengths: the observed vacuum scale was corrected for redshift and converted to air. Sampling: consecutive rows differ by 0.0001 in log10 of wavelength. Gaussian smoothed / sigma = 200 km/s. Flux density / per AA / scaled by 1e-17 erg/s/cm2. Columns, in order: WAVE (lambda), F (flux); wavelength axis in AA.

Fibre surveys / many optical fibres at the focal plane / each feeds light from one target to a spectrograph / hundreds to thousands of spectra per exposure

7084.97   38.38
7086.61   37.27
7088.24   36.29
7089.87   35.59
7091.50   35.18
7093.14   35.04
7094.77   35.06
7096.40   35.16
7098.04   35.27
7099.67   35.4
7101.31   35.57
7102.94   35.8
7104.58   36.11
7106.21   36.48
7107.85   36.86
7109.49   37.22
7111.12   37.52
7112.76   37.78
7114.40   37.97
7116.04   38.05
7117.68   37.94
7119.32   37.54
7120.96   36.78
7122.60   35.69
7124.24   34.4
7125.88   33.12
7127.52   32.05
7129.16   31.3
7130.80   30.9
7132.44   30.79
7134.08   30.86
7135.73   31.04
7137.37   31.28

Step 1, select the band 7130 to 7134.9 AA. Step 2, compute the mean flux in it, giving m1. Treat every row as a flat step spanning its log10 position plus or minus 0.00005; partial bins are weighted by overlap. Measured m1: 30.9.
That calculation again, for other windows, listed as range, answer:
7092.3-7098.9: 35.1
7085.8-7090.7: 36.4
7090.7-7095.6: 35.1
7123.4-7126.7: 33.8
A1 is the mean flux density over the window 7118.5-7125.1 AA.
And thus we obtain 36.1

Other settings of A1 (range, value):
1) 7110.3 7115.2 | 37.8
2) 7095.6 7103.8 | 35.4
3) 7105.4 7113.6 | 37.2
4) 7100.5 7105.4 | 35.9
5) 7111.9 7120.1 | 37.8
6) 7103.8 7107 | 36.4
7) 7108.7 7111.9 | 37.5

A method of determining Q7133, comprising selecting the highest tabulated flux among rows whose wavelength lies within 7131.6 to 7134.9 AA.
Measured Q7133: 30.86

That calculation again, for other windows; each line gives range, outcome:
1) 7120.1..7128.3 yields 36.78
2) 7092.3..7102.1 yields 35.57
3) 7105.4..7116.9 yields 38.05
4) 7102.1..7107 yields 36.48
